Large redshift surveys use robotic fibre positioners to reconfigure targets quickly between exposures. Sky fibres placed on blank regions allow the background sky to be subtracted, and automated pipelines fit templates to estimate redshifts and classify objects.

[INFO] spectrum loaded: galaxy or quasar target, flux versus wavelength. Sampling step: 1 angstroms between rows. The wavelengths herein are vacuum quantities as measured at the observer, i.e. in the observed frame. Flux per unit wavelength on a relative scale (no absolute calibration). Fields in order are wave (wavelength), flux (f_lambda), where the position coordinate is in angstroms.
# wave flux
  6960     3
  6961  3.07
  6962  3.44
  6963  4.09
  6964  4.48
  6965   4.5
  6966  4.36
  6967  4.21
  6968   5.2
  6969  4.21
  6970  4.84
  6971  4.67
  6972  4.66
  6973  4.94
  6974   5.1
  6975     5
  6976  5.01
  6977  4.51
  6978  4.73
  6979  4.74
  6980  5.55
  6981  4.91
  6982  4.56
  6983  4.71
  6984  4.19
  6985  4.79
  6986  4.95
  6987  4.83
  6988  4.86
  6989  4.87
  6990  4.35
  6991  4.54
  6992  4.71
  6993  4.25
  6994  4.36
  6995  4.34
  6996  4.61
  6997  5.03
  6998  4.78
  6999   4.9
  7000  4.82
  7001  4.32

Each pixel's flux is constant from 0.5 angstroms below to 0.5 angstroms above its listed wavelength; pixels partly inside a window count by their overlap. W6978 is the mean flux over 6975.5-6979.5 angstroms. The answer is 4.75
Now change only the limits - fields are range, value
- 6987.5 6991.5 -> 4.66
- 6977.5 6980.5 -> 5.01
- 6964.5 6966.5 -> 4.43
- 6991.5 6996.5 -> 4.45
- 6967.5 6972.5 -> 4.72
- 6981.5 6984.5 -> 4.49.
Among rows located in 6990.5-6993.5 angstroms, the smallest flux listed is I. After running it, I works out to 4.25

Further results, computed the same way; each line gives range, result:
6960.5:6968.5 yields 3.07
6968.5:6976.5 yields 4.21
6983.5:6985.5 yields 4.19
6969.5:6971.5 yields 4.67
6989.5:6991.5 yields 4.35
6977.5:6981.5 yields 4.73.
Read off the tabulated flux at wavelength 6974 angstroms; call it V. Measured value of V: 5.1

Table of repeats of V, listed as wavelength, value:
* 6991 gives 4.54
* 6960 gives 3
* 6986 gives 4.95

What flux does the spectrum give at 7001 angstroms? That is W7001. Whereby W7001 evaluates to 4.32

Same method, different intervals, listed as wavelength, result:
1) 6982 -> 4.56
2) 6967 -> 4.21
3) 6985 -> 4.79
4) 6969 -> 4.21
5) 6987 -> 4.83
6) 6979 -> 4.74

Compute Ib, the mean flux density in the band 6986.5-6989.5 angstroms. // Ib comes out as 4.85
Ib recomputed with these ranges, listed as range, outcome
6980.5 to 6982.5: 4.73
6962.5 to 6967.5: 4.33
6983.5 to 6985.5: 4.49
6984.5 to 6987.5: 4.86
